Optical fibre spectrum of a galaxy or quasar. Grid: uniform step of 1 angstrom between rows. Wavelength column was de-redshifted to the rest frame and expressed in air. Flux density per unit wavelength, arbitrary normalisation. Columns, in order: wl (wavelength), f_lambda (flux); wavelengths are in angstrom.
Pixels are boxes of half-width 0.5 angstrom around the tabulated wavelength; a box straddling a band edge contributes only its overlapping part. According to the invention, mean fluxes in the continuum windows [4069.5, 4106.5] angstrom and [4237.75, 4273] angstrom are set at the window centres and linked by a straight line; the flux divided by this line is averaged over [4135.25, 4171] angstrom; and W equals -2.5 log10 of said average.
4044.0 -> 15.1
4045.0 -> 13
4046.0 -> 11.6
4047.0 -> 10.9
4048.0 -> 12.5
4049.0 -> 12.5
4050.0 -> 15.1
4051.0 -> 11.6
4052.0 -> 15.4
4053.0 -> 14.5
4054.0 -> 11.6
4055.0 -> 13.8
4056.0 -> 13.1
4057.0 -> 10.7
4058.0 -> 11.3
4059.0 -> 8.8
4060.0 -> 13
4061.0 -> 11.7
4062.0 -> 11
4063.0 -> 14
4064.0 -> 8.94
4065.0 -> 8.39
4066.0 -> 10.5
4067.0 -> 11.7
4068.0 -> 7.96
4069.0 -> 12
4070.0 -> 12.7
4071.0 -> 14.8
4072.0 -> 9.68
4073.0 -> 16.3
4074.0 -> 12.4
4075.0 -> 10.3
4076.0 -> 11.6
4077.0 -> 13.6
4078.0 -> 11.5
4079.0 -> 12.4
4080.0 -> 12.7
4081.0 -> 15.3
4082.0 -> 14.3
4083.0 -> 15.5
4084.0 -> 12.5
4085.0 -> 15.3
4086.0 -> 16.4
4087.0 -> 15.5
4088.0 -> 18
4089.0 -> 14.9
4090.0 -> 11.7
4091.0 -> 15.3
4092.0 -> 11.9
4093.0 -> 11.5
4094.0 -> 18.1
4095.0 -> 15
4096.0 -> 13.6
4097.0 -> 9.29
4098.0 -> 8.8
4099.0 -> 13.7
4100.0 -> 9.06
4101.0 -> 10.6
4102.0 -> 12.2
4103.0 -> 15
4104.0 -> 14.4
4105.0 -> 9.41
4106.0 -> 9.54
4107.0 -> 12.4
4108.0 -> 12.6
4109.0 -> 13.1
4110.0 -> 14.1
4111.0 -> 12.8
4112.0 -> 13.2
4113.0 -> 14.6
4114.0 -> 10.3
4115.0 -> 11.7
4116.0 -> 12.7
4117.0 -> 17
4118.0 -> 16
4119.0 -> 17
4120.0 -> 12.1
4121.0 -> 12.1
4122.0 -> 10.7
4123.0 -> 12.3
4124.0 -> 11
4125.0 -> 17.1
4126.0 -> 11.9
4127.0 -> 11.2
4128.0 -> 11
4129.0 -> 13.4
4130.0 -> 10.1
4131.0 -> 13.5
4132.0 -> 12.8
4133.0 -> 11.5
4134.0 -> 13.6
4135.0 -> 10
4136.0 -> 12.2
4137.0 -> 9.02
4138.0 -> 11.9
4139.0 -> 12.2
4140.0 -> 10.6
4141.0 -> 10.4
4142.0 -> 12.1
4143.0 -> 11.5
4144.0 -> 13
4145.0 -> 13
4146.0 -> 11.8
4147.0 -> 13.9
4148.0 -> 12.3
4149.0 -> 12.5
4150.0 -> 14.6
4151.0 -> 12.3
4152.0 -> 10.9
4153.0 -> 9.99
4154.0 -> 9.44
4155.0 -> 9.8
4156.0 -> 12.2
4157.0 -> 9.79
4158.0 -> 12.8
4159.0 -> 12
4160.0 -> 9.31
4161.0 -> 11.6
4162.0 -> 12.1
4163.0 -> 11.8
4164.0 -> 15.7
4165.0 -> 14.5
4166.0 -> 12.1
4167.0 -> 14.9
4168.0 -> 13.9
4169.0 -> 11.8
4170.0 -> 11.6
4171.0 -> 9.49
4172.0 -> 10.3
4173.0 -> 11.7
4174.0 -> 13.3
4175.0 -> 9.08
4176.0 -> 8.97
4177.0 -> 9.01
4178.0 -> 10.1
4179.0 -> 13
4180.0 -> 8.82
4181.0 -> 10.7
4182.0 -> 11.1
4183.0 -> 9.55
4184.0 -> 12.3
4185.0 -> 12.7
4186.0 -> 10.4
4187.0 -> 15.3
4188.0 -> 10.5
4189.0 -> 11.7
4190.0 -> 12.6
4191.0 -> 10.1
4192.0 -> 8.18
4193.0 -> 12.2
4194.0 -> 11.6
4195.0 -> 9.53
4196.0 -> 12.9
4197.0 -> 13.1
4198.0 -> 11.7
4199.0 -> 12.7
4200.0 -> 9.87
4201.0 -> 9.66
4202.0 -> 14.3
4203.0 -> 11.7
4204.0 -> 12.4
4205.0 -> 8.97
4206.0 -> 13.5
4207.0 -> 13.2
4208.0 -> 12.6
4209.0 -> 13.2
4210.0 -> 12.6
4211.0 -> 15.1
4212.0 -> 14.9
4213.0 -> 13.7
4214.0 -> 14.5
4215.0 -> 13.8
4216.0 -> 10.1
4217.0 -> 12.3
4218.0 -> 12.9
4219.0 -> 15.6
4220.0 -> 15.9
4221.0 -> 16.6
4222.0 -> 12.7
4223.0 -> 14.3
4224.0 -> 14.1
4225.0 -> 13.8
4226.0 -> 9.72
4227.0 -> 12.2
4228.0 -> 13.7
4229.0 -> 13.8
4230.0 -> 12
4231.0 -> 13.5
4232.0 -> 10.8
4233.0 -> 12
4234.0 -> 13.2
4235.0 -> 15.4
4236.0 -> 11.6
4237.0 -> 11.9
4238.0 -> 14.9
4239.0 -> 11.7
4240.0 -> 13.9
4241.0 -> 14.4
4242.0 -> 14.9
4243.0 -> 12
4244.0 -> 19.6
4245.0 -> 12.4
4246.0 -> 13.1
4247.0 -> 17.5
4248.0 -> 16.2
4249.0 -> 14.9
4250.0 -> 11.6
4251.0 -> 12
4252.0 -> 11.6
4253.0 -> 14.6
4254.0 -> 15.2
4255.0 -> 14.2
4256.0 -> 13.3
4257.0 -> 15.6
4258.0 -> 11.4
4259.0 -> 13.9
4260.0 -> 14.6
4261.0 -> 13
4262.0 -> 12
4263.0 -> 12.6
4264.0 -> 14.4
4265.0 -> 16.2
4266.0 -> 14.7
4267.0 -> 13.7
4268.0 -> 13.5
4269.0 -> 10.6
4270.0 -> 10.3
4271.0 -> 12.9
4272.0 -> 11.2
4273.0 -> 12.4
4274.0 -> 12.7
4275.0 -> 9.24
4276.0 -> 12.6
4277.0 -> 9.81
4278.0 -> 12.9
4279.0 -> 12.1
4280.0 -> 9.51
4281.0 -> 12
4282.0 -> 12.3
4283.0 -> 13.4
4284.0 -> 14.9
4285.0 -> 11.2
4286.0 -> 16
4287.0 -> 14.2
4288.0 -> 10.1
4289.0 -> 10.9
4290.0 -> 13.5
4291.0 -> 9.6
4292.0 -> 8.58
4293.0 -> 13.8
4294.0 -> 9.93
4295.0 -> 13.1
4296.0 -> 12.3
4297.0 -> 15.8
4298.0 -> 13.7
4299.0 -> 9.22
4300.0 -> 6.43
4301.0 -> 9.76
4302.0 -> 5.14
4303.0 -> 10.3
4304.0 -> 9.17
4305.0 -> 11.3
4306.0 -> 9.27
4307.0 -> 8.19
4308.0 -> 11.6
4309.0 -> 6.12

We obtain 0.12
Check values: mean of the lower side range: 13.1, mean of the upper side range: 13.6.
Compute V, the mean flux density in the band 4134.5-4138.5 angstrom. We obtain 10.8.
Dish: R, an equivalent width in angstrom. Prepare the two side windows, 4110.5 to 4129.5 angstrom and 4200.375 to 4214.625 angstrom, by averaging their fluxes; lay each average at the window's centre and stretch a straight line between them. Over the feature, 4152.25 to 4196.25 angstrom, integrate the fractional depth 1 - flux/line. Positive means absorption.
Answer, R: 5.4 angstrom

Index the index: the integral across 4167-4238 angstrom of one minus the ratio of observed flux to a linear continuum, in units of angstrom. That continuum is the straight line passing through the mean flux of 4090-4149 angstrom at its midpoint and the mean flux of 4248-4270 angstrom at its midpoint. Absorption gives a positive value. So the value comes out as 4.7 angstrom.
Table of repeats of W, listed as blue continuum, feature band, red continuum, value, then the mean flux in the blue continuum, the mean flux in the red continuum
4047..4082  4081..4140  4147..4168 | -0.07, 12.2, 12.1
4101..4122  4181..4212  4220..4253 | 0.13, 13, 13.6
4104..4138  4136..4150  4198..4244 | 0.06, 12.5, 13.1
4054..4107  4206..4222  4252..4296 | -0.10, 12.5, 12.6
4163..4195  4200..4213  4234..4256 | -0.01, 11.5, 13.9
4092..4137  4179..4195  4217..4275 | 0.17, 12.5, 13.5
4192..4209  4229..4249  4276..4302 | -0.17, 11.8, 11.7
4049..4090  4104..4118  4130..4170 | -0.03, 12.8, 12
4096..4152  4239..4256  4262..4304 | -0.18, 12.3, 11.9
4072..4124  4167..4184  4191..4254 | 0.19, 13.1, 13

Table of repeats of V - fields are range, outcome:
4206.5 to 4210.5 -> 12.9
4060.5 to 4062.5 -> 11.3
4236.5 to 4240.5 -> 13.1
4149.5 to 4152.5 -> 12.6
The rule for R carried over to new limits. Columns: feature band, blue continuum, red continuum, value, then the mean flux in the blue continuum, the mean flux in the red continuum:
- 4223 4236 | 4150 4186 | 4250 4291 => -0.70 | 11.4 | 12.7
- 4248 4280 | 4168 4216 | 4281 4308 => -4.22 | 11.7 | 11.3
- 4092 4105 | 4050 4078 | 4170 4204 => -0.79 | 12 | 11.2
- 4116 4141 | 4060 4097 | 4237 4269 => 1.45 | 13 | 13.9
